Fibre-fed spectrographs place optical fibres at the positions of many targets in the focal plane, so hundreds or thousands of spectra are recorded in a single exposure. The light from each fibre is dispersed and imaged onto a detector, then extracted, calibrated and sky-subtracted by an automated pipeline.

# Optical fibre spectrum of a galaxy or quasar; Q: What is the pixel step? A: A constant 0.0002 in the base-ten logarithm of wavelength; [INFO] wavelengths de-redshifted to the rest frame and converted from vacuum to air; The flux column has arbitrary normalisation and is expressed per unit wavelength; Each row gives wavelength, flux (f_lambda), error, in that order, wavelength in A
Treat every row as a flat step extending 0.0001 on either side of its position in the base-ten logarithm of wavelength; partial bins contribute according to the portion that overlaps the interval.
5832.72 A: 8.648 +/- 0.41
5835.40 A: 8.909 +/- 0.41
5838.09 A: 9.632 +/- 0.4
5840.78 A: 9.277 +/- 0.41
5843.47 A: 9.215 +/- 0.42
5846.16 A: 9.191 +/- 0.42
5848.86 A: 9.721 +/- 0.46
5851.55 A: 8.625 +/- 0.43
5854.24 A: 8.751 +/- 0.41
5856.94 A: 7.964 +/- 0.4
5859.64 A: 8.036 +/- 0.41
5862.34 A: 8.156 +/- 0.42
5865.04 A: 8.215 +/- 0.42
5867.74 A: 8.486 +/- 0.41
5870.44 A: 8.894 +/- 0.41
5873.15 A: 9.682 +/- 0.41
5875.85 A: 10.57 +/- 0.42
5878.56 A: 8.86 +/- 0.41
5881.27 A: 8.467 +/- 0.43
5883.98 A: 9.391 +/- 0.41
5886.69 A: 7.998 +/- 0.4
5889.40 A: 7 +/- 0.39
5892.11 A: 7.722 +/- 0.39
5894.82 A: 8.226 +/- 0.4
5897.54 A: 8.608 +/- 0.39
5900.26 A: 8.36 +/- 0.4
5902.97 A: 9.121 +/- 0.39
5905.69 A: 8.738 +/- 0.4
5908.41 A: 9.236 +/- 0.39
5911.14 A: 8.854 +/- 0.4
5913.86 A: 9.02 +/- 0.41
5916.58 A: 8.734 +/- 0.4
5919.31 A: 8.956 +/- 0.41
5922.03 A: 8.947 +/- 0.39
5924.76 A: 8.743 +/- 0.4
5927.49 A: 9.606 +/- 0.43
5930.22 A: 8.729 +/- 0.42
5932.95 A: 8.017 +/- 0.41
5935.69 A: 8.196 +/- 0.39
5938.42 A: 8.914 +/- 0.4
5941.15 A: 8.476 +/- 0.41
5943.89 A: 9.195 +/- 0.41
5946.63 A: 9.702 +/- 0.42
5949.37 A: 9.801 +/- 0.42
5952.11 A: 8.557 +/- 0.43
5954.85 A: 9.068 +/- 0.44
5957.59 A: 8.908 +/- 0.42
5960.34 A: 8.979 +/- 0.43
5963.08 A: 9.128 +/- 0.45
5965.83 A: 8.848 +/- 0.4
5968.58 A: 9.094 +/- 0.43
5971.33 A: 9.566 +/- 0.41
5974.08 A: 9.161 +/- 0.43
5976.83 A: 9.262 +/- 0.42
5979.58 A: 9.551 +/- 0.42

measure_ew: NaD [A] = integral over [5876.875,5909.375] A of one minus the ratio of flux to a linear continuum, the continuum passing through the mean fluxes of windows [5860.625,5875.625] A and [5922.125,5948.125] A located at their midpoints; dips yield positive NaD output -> 1.25 A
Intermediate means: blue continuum 8.81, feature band 8.49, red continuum 8.85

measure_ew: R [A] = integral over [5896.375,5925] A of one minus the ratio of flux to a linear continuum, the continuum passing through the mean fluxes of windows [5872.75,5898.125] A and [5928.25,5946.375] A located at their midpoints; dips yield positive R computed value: -0.67 A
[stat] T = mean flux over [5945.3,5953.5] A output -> 9.35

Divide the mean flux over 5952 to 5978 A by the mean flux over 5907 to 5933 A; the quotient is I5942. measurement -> 1.02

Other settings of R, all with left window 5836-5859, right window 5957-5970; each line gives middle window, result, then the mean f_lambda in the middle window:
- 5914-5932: 0.13 A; 8.94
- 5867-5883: -0.33 A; 9.19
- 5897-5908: 0.30 A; 8.76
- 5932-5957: 0.28 A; 8.9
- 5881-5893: 1.21 A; 8.1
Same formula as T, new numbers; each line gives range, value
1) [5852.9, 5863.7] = 8.22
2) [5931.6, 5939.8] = 8.38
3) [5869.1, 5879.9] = 9.5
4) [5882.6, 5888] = 8.7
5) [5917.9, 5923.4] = 8.95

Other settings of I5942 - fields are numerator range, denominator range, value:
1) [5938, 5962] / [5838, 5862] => 1.02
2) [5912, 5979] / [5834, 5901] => 1.03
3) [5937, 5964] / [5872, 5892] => 1.03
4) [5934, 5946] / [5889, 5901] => 1.09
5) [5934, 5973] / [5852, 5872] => 1.08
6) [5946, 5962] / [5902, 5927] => 1.02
